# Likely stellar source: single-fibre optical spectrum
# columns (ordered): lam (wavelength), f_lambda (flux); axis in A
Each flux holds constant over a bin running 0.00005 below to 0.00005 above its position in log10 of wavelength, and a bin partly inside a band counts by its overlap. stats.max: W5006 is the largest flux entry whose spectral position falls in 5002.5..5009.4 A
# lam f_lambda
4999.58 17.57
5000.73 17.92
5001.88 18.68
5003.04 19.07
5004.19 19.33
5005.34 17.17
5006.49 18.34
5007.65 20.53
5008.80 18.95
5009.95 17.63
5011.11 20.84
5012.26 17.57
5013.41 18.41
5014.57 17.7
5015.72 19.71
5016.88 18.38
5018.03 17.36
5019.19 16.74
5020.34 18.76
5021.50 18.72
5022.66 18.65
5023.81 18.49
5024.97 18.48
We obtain 20.53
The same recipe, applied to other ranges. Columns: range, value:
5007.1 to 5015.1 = 20.84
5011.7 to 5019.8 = 19.71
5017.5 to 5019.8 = 17.36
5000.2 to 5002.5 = 18.68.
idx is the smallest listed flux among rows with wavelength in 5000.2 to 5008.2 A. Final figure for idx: 17.17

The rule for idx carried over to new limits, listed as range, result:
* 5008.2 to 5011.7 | 17.63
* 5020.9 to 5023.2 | 18.65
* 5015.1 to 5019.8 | 16.74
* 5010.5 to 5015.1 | 17.57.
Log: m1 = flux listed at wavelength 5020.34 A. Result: 18.76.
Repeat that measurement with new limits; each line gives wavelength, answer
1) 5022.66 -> 18.65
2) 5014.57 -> 17.7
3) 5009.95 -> 17.63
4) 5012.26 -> 17.57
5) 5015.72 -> 19.71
